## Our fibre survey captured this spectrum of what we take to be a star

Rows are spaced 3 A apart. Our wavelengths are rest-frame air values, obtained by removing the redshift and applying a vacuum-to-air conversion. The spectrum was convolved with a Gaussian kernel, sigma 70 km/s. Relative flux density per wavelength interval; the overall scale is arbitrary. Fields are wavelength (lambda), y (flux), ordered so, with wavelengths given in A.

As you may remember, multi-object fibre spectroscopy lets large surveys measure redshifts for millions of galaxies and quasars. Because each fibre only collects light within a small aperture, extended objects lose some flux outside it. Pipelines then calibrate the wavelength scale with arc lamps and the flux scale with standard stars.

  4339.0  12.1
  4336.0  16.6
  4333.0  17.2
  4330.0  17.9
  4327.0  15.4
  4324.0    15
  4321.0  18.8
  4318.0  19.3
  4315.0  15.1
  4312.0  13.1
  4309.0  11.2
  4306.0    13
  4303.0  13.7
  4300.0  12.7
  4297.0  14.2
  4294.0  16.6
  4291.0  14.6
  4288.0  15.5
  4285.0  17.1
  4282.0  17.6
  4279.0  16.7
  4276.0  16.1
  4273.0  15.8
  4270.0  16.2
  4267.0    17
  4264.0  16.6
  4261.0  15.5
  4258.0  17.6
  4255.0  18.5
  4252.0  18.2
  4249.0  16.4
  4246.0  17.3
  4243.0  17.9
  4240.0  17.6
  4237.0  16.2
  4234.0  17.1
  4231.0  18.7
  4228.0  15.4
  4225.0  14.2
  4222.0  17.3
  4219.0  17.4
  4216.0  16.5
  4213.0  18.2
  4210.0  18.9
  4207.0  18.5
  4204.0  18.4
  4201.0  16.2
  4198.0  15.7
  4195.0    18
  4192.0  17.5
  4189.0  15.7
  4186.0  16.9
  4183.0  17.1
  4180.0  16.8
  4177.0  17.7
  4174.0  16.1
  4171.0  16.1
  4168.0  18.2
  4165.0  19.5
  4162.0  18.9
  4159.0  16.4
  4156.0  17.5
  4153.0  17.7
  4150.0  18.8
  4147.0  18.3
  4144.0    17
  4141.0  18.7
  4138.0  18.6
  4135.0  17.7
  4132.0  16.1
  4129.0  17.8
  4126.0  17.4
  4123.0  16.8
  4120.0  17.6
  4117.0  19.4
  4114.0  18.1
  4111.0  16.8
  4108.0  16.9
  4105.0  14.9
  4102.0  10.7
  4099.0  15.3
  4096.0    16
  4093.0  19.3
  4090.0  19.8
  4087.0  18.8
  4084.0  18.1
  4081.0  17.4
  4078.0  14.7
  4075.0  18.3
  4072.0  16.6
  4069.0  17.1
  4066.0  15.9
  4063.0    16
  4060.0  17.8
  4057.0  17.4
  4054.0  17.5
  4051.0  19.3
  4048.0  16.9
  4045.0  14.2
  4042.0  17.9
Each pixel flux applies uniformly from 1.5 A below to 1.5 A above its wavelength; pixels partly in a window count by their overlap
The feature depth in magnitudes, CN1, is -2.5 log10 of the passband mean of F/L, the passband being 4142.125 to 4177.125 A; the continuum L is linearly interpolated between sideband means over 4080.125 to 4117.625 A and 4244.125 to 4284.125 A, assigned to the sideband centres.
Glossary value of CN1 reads -0.05 mag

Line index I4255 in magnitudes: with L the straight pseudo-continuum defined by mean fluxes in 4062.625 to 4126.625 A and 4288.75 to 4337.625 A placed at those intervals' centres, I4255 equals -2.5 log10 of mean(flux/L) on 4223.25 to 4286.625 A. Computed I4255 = -0.08 mag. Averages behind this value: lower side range 16.9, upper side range 15.3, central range 16.8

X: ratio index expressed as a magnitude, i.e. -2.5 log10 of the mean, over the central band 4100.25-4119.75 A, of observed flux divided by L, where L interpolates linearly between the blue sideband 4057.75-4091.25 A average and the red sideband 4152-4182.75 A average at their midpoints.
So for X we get 0.07 mag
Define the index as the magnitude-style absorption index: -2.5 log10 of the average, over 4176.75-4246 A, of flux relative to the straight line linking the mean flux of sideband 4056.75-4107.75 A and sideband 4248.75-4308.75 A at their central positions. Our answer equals -0.06 mag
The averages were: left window 16.7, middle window 17.1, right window 15.9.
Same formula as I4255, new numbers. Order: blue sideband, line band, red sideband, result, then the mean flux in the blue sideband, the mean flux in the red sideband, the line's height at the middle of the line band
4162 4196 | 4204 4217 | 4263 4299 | -0.07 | 17.3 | 16.1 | 16.9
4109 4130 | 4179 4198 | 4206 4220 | 0.06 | 17.7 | 17.9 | 17.8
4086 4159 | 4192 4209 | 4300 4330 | -0.07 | 17.3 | 15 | 16.4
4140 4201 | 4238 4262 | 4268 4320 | -0.09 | 17.4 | 15.3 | 16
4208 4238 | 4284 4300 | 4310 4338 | 0.09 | 17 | 16.3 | 16.5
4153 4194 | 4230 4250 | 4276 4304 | -0.07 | 17.3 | 15.5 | 16.3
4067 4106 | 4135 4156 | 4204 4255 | -0.07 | 16.7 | 17.3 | 17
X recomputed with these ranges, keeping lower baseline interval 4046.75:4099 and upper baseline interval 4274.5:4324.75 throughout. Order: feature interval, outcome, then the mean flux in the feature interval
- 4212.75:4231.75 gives -0.04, 16.6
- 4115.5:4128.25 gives -0.05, 17.8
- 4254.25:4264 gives -0.09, 17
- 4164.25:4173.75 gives -0.07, 17.6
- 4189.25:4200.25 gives -0.04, 16.9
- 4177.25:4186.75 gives -0.04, 17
